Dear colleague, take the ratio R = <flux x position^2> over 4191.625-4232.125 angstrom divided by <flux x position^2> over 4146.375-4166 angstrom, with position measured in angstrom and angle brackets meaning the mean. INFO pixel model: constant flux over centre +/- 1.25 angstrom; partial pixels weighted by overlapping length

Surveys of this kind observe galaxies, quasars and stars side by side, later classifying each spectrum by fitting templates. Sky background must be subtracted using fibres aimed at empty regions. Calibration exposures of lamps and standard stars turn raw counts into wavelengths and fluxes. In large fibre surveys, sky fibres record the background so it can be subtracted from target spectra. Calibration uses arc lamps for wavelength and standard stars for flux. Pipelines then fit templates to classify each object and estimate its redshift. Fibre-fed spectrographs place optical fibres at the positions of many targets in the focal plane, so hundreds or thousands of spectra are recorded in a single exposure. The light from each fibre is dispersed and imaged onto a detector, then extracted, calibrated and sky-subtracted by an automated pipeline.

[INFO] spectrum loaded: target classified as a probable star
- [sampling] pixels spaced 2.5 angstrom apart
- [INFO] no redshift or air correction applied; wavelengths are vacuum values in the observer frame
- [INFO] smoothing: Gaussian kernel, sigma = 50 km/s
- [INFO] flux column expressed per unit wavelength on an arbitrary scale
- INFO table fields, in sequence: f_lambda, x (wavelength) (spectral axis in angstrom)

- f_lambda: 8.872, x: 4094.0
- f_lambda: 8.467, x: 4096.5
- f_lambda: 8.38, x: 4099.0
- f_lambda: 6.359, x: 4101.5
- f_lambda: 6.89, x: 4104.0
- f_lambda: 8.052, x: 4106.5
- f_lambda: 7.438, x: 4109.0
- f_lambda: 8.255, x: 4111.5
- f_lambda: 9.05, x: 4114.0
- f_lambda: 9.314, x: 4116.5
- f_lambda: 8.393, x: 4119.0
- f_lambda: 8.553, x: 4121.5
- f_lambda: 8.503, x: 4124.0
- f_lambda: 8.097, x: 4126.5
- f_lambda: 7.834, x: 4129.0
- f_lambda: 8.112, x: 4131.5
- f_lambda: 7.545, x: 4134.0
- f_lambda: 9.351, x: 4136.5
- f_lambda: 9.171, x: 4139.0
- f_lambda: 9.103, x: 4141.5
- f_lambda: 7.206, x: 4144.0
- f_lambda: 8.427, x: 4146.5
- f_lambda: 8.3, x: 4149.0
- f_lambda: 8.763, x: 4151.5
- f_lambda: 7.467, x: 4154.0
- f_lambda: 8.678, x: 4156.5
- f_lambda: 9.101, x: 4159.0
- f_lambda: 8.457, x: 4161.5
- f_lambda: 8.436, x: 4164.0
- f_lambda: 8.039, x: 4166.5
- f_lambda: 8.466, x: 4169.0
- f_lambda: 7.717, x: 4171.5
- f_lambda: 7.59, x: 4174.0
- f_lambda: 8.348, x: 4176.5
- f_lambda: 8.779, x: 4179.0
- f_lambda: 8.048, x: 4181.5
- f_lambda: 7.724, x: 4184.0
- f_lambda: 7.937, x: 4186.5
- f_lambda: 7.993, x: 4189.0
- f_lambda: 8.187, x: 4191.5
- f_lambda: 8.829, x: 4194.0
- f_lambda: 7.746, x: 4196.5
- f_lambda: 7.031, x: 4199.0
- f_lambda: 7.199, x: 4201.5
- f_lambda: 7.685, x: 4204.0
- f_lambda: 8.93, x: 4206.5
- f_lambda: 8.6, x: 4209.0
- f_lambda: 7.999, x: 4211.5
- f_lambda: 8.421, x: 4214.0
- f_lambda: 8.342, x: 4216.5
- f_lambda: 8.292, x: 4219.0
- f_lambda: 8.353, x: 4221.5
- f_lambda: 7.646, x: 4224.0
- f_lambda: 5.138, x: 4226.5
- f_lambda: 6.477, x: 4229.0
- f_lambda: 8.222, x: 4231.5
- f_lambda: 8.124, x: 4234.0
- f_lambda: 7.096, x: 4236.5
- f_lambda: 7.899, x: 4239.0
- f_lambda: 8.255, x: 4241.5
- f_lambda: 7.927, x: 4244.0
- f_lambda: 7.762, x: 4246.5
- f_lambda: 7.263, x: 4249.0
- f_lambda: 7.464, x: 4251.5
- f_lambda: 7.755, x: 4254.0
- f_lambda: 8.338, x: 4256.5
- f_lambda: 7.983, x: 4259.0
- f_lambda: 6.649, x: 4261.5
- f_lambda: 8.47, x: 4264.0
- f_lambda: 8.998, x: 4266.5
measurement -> 1.0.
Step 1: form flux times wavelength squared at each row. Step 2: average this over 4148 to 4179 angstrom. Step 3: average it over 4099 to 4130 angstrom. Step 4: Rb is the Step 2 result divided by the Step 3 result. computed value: 1.05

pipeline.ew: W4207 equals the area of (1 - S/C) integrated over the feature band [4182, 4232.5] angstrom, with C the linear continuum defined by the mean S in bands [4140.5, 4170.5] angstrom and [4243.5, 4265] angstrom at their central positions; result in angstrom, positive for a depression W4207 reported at 1.2 angstrom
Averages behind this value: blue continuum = 8.36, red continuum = 7.72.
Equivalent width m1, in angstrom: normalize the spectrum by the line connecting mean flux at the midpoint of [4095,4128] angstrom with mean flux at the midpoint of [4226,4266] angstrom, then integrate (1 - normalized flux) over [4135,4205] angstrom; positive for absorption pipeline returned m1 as -2.6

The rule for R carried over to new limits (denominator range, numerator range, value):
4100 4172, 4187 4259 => 0.99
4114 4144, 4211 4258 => 0.95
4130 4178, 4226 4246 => 0.94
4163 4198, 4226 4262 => 0.96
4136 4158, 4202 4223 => 1.01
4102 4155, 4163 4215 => 1.01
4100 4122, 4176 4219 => 1.05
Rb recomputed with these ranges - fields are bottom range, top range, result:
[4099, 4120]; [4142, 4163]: 1.06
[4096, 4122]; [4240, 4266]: 1.04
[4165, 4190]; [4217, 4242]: 0.96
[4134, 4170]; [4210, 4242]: 0.94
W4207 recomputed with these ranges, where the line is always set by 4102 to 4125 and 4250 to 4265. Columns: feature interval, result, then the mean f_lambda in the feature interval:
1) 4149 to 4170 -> -0.92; 8.42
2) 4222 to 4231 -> 1.29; 6.73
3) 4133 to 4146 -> -0.58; 8.49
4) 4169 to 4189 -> -0.11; 8.05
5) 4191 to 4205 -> 0.32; 7.76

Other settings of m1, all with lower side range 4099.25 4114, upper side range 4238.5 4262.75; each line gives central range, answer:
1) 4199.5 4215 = -0.8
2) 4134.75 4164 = -3.4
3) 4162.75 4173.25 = -0.7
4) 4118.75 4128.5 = -0.9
